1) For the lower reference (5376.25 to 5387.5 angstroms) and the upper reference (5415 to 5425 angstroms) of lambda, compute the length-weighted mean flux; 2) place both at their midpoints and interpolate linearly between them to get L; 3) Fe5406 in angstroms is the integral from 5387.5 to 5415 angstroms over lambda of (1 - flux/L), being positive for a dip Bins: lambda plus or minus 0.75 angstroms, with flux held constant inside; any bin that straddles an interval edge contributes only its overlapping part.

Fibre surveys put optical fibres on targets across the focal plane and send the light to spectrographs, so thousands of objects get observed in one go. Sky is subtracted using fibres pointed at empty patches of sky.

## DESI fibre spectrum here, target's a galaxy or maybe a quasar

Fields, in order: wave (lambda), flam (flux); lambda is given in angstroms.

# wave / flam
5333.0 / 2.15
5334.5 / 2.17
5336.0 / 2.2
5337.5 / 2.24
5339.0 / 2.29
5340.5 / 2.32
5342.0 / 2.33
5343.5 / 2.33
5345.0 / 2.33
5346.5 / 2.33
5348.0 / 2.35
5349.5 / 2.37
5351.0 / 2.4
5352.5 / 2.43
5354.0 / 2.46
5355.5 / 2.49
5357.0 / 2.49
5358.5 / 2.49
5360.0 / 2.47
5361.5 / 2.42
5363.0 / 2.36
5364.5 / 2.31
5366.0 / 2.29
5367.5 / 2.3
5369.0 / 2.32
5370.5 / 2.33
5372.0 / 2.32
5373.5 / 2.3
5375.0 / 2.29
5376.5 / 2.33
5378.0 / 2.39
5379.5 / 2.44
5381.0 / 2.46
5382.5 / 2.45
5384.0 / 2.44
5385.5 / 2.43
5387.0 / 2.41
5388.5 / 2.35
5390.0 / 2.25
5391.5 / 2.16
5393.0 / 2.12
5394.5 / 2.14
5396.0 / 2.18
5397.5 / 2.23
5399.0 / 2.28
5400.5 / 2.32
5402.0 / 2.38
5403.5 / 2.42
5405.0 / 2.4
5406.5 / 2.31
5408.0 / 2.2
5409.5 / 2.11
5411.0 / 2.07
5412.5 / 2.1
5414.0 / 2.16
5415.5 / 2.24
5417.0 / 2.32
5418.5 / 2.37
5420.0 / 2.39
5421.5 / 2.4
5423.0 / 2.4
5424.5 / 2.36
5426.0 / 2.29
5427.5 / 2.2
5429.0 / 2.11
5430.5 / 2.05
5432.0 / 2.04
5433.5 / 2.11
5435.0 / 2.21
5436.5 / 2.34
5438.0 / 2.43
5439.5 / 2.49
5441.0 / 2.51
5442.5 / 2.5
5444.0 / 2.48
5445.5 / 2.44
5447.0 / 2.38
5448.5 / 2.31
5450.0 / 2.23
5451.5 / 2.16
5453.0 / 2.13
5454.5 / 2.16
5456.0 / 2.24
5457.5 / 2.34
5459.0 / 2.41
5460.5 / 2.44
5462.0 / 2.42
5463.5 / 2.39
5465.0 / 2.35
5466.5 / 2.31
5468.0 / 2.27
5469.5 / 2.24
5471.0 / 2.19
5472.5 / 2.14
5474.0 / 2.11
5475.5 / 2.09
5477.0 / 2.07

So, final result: 1.79 angstroms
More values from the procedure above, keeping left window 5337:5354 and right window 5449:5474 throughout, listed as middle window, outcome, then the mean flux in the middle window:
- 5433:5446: -0.62 angstroms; 2.39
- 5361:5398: 0.05 angstroms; 2.32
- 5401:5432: 0.55 angstroms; 2.26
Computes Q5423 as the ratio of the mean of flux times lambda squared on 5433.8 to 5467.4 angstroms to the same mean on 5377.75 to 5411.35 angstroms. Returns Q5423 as 1.04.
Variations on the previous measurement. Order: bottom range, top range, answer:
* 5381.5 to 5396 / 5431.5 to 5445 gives 1.04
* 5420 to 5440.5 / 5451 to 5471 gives 1.02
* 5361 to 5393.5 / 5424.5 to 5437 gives 0.95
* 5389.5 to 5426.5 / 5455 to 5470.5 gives 1.05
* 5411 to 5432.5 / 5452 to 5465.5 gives 1.05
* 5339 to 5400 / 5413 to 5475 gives 1.00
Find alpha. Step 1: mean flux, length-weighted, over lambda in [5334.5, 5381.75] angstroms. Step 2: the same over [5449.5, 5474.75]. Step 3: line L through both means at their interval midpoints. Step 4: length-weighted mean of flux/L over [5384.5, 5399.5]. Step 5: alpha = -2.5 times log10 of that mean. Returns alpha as 0.033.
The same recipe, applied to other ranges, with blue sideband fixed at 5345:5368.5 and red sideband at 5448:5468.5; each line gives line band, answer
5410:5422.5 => 0.04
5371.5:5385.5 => 0.00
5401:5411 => 0.03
